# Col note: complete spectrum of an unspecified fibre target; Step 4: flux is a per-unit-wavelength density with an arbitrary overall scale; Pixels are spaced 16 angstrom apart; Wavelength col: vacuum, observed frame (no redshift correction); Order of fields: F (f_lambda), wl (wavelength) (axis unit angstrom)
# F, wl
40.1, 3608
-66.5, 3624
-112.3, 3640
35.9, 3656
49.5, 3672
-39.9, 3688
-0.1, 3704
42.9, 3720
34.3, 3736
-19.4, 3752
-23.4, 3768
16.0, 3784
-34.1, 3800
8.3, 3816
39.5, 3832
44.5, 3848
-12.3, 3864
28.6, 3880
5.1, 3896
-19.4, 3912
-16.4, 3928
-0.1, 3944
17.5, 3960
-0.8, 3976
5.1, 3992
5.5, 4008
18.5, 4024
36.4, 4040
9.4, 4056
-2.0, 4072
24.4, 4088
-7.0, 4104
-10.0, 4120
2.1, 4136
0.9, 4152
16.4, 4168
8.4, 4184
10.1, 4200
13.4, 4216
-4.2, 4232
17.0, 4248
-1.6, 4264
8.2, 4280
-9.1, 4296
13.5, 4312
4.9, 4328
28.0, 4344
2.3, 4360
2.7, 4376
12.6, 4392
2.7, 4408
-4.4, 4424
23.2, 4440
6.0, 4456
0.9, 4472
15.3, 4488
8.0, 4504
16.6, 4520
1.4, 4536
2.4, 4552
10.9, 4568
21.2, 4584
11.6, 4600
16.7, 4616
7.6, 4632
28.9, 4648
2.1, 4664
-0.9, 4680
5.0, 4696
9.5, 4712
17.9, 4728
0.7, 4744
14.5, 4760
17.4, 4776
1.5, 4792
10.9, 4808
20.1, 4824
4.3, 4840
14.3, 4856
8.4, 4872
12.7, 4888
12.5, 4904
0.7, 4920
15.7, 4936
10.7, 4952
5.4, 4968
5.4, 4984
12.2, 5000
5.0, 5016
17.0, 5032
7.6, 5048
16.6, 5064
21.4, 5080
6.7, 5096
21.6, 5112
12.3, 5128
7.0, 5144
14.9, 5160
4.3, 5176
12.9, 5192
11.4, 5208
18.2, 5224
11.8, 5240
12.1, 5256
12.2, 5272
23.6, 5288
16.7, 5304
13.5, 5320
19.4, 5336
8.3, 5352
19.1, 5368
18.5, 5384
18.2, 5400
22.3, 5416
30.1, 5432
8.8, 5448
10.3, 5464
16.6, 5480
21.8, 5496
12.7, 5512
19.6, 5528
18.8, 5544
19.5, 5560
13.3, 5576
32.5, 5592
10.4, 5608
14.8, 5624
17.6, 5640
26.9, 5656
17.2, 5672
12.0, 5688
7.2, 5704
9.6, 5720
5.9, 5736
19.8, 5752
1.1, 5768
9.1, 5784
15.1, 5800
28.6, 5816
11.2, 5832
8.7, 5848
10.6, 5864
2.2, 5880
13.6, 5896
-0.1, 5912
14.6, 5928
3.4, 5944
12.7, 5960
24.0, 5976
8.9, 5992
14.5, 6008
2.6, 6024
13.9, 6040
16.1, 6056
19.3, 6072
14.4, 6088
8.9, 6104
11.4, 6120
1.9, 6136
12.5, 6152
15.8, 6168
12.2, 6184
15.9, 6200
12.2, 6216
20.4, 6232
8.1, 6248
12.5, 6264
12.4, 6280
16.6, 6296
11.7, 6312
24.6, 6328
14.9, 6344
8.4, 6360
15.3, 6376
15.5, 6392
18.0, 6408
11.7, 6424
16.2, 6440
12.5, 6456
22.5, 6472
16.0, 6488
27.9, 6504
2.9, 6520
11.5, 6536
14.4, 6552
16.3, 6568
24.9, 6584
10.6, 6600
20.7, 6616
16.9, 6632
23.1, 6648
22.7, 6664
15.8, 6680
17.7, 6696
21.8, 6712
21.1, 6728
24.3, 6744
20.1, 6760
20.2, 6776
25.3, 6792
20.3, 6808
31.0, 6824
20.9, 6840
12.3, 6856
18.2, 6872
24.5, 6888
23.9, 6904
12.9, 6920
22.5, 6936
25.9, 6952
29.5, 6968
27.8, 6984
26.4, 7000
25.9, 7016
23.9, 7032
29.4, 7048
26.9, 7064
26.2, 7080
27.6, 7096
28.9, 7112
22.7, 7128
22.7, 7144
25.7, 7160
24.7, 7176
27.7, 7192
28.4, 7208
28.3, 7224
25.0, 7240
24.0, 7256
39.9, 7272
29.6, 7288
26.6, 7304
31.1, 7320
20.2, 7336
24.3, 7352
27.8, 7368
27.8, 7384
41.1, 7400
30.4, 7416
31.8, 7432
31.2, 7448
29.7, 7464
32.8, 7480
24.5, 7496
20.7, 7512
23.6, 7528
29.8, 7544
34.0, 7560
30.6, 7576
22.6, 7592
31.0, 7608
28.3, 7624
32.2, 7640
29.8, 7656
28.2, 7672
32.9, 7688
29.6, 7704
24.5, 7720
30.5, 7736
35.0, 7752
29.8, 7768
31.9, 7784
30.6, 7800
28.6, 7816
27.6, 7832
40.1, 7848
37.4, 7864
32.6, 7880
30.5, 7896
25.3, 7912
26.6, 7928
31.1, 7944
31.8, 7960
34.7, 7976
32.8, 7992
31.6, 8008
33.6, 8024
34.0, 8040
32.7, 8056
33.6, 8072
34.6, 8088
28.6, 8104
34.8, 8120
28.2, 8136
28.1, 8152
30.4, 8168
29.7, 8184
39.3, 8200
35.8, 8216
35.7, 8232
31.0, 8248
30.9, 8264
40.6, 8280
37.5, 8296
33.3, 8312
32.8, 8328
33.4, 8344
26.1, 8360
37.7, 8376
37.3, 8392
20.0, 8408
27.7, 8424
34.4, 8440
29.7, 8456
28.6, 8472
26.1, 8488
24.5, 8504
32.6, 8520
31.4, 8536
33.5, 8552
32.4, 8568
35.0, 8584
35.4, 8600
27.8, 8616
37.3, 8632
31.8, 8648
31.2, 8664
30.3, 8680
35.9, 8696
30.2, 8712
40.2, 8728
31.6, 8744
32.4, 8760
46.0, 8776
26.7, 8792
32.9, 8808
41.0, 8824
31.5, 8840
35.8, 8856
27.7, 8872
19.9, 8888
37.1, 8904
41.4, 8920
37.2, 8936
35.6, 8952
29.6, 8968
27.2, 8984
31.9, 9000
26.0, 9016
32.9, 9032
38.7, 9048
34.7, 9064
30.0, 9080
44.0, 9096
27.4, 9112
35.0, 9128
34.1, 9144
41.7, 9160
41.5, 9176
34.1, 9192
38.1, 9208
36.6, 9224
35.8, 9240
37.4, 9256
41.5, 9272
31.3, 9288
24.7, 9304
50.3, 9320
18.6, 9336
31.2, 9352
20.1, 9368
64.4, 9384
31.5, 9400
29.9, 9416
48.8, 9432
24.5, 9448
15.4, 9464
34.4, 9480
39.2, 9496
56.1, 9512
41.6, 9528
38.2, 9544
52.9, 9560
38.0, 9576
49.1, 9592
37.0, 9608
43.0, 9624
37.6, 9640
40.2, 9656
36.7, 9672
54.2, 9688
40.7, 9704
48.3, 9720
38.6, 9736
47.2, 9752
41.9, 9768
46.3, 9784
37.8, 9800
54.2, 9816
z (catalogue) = 0.74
